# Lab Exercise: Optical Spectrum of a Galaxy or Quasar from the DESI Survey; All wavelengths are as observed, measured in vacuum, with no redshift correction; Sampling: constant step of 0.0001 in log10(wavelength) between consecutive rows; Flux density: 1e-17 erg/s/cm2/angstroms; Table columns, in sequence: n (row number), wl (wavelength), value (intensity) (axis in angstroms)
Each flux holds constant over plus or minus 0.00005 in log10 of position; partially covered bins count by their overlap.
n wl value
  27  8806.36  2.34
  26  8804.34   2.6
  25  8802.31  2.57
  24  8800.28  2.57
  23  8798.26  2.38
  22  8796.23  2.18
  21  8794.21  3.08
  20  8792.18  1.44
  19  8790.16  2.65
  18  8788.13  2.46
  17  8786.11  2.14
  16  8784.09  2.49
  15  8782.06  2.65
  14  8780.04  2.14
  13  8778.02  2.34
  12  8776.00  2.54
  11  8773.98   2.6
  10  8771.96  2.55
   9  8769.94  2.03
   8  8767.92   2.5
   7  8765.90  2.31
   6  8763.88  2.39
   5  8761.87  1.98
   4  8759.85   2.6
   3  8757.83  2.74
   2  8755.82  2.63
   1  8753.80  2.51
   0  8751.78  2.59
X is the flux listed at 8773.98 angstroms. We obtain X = 2.6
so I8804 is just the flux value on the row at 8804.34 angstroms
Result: 2.6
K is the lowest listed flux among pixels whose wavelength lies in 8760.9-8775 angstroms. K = 1.98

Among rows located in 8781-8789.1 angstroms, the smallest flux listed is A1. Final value 2.14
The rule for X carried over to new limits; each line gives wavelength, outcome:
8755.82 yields 2.63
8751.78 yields 2.59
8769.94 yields 2.03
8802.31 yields 2.57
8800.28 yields 2.57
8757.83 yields 2.74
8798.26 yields 2.38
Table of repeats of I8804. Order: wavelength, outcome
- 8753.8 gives 2.51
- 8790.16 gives 2.65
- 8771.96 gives 2.55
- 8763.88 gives 2.39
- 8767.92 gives 2.5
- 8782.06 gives 2.65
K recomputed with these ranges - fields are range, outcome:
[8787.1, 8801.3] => 1.44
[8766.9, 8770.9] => 2.03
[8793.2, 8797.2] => 2.18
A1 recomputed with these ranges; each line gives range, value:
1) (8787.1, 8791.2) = 2.46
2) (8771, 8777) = 2.54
